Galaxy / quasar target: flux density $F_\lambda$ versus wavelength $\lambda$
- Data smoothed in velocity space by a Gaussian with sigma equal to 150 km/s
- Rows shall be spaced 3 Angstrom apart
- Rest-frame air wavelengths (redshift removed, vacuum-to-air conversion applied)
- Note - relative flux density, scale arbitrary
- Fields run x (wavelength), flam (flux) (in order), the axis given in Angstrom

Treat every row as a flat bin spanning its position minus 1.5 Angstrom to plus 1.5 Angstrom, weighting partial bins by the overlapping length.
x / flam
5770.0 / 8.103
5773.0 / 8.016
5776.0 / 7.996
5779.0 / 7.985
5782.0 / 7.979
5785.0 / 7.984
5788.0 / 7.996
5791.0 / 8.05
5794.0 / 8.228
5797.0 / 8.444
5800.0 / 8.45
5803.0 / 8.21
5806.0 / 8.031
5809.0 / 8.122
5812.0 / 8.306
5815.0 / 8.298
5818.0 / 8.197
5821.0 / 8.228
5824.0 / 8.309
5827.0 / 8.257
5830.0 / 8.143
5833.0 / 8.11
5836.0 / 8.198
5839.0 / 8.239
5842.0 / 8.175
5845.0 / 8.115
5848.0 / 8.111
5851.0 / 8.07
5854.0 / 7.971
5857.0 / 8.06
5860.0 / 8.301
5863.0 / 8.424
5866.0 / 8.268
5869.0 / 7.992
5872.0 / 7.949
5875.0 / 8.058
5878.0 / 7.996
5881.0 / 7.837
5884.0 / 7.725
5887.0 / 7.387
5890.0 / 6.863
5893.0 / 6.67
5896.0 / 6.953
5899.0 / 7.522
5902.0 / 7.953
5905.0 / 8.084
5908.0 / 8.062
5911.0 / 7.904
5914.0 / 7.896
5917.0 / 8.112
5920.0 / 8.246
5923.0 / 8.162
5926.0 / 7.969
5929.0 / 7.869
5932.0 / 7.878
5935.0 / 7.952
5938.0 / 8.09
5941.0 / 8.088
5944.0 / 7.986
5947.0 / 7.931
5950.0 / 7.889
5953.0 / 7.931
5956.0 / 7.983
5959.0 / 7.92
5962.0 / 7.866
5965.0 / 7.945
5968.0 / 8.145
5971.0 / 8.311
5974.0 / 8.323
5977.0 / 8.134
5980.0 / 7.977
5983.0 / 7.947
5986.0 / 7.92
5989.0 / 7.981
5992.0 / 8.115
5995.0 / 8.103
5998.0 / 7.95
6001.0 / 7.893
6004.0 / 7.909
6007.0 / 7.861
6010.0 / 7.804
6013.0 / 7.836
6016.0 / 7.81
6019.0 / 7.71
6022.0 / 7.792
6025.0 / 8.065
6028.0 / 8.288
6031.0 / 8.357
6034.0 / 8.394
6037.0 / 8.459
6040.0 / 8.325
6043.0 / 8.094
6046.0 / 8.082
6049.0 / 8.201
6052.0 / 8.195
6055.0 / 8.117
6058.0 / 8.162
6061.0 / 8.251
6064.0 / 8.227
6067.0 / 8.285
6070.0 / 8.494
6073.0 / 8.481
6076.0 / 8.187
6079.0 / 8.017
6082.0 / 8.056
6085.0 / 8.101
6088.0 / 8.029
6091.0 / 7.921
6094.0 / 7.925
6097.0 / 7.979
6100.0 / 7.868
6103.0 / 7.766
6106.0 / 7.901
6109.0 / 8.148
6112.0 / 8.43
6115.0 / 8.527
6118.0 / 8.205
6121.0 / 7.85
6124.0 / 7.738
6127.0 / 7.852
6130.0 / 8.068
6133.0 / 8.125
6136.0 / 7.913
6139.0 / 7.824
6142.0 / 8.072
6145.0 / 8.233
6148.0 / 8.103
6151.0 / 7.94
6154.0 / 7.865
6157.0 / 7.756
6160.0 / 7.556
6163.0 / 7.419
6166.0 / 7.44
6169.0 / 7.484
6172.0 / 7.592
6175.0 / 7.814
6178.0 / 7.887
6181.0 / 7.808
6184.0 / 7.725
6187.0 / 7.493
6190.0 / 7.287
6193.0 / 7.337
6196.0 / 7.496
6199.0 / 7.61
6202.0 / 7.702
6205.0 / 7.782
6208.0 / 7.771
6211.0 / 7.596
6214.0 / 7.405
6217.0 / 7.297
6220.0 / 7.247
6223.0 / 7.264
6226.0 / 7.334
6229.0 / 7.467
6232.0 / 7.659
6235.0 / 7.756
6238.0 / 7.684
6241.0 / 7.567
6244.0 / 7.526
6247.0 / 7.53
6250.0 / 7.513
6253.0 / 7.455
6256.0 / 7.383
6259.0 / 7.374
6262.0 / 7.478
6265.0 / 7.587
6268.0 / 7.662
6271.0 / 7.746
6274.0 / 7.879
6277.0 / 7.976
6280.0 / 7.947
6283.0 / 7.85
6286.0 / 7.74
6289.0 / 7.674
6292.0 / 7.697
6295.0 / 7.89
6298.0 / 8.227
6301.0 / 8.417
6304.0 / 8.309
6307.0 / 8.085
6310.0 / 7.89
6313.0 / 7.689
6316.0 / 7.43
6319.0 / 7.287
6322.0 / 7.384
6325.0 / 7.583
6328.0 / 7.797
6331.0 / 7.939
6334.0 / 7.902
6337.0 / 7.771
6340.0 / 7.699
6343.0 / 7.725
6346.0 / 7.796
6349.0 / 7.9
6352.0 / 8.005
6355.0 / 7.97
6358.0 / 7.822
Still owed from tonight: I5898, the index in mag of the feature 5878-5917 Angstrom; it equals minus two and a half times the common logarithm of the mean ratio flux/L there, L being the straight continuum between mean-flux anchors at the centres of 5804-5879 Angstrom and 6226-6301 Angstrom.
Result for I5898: 0.07 mag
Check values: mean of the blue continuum 8.16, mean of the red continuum 7.69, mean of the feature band 7.61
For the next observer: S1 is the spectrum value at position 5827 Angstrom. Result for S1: 8.257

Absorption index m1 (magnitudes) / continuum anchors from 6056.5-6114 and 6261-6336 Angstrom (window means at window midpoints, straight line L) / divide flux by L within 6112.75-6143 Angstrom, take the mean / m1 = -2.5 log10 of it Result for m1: 0.00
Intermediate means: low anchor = 8.12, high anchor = 7.8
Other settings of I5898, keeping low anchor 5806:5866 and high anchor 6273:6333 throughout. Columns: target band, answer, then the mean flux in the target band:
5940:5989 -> 0.01 mag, 8.02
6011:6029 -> 0.02 mag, 7.9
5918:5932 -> 0.01 mag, 8.04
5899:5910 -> 0.02 mag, 7.96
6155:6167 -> 0.05 mag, 7.56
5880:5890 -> 0.09 mag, 7.52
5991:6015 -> 0.02 mag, 7.93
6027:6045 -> -0.04 mag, 8.31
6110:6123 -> -0.03 mag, 8.23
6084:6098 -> 0.00 mag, 7.99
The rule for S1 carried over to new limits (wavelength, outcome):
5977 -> 8.134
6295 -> 7.89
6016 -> 7.81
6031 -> 8.357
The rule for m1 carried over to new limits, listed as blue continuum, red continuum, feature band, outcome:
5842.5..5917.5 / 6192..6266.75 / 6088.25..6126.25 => -0.054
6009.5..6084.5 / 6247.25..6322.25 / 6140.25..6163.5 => 0.012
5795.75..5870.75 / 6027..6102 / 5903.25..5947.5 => 0.023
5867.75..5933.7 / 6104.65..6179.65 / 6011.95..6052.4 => -0.036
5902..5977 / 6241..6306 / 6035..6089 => -0.039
